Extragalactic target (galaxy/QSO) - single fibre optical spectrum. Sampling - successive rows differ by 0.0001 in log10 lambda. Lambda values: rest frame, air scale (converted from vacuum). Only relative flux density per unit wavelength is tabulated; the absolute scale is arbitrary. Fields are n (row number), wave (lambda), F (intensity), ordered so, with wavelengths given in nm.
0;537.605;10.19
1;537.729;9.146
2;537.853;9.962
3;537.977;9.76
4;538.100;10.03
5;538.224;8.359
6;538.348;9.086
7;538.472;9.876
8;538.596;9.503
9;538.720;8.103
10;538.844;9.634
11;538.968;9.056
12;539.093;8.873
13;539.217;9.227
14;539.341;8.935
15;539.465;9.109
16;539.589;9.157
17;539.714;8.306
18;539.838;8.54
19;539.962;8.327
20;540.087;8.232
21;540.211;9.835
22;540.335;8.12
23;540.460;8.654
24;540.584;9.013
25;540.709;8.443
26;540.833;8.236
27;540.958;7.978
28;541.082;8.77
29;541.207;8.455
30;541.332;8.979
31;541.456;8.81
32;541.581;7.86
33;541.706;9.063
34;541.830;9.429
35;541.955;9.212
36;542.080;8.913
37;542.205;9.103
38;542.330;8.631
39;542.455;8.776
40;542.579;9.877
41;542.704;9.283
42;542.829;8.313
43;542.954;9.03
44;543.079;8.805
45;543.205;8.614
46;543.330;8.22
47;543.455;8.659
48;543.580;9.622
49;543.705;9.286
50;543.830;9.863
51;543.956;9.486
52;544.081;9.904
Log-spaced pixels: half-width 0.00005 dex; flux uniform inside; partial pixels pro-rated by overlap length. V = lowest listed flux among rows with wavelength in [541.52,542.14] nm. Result 7.86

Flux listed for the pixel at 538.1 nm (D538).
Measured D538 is 10.03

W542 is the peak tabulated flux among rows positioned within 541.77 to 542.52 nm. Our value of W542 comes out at 9.429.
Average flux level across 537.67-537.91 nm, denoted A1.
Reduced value 9.54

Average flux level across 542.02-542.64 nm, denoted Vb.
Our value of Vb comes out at 9.07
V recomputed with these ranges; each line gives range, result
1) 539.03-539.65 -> 8.873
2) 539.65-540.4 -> 8.12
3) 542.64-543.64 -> 8.22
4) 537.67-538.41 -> 8.359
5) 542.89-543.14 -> 8.805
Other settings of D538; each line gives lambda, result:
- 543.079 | 8.805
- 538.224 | 8.359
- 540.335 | 8.12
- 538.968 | 9.056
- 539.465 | 9.109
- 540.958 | 7.978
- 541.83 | 9.429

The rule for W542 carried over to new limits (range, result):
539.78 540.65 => 9.835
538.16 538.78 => 9.876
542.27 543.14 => 9.877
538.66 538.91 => 9.634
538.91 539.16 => 9.056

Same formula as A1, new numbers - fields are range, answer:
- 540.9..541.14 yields 8.39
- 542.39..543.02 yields 9.06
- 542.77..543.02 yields 8.68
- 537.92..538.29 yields 9.39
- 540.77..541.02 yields 8.12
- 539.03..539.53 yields 9.03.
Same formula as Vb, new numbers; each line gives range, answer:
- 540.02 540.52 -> 8.7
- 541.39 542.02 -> 8.88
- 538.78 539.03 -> 9.34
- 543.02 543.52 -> 8.57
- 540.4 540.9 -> 8.58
